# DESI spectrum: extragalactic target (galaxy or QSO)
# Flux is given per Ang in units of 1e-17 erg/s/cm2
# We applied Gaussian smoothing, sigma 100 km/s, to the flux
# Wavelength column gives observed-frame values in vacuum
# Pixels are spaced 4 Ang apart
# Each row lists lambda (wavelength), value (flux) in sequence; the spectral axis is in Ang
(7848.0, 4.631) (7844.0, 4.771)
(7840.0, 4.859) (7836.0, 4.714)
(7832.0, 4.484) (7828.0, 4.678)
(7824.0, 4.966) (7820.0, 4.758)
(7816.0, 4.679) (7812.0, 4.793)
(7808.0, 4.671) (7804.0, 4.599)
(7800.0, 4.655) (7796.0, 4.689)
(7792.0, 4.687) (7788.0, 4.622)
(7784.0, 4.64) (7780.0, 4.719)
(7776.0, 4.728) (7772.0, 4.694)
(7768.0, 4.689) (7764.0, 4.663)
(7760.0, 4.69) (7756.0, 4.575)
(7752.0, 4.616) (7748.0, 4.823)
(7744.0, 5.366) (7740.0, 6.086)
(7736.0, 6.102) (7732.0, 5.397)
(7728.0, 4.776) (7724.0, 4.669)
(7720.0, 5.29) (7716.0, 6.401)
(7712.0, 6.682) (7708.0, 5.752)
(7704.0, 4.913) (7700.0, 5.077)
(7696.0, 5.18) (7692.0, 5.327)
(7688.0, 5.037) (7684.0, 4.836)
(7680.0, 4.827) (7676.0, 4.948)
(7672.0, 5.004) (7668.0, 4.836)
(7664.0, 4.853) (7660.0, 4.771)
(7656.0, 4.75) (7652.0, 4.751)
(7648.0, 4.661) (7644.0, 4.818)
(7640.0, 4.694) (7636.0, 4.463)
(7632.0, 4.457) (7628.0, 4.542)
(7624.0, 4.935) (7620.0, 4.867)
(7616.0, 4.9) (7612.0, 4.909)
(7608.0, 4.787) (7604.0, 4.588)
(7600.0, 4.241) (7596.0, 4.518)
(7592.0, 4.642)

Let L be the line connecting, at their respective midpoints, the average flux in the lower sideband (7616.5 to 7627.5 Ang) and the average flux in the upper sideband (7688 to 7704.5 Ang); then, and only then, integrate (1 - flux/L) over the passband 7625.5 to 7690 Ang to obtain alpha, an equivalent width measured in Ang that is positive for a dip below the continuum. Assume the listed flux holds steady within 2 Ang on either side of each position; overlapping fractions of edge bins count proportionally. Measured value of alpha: 2.9 Ang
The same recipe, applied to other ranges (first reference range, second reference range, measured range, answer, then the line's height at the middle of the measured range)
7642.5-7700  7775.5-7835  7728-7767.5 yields -2.69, 4.78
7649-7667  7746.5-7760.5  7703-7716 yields -3.38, 4.72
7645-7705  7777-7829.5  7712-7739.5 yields -4.16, 4.83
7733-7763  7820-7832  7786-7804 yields 0.96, 4.92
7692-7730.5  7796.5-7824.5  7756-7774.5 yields 1.32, 5.03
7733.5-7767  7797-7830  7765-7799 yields 1.60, 4.91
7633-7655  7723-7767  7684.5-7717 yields -3.91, 4.89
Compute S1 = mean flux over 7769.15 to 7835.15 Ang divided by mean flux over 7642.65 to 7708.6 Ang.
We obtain 0.9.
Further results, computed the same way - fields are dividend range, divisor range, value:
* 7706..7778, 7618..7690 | 1.09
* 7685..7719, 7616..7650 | 1.18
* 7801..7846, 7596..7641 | 1.01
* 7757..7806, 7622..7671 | 0.99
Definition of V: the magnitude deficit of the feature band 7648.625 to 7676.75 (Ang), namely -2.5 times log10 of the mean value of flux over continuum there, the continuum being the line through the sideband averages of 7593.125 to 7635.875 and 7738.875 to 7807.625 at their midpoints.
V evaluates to -0.03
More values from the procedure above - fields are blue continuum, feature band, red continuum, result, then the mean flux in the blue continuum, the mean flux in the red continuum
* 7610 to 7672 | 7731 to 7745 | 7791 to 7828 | -0.22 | 4.76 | 4.72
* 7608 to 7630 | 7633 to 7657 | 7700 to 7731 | 0.07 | 4.83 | 5.47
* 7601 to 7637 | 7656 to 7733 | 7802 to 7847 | -0.10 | 4.71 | 4.72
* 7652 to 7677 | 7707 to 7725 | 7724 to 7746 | -0.10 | 4.85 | 5.47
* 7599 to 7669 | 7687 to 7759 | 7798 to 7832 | -0.13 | 4.72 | 4.71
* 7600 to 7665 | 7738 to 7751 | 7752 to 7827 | -0.14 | 4.72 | 4.69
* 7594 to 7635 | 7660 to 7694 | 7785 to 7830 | -0.06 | 4.67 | 4.71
